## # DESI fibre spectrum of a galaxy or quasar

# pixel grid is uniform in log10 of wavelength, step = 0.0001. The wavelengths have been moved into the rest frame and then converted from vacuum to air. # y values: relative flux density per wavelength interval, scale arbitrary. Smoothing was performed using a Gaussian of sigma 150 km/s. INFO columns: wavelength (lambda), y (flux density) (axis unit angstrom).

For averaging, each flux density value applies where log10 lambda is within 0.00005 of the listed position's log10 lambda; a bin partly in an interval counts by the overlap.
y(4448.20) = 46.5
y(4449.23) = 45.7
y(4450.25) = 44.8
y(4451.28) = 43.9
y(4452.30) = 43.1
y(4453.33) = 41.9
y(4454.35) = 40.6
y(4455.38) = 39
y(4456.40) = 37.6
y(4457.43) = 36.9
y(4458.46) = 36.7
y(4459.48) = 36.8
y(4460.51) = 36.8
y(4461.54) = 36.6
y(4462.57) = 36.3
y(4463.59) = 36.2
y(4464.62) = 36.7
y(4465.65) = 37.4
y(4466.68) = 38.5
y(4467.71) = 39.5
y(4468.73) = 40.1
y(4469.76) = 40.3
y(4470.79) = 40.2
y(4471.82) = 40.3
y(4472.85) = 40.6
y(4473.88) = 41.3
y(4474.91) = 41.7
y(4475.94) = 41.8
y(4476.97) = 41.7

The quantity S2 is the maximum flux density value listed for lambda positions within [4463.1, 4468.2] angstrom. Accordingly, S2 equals 39.5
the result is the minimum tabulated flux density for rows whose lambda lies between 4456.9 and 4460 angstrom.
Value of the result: 36.7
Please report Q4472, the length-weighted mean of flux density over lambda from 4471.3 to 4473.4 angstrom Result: 40.5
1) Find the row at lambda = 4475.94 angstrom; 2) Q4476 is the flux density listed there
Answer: 41.8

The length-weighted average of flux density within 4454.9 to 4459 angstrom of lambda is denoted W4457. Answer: 37.6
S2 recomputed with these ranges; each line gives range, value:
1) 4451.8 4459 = 43.1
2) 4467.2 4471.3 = 40.3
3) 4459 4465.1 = 36.8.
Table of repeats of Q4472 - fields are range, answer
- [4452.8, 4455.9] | 40.5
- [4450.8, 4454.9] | 42.4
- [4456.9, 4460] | 36.8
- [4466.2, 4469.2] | 39.5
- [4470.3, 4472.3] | 40.2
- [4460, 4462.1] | 36.6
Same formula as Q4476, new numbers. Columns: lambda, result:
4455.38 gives 39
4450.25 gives 44.8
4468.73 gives 40.1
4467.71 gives 39.5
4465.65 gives 37.4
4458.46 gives 36.7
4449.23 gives 45.7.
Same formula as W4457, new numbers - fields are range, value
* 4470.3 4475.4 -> 40.8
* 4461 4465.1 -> 36.5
